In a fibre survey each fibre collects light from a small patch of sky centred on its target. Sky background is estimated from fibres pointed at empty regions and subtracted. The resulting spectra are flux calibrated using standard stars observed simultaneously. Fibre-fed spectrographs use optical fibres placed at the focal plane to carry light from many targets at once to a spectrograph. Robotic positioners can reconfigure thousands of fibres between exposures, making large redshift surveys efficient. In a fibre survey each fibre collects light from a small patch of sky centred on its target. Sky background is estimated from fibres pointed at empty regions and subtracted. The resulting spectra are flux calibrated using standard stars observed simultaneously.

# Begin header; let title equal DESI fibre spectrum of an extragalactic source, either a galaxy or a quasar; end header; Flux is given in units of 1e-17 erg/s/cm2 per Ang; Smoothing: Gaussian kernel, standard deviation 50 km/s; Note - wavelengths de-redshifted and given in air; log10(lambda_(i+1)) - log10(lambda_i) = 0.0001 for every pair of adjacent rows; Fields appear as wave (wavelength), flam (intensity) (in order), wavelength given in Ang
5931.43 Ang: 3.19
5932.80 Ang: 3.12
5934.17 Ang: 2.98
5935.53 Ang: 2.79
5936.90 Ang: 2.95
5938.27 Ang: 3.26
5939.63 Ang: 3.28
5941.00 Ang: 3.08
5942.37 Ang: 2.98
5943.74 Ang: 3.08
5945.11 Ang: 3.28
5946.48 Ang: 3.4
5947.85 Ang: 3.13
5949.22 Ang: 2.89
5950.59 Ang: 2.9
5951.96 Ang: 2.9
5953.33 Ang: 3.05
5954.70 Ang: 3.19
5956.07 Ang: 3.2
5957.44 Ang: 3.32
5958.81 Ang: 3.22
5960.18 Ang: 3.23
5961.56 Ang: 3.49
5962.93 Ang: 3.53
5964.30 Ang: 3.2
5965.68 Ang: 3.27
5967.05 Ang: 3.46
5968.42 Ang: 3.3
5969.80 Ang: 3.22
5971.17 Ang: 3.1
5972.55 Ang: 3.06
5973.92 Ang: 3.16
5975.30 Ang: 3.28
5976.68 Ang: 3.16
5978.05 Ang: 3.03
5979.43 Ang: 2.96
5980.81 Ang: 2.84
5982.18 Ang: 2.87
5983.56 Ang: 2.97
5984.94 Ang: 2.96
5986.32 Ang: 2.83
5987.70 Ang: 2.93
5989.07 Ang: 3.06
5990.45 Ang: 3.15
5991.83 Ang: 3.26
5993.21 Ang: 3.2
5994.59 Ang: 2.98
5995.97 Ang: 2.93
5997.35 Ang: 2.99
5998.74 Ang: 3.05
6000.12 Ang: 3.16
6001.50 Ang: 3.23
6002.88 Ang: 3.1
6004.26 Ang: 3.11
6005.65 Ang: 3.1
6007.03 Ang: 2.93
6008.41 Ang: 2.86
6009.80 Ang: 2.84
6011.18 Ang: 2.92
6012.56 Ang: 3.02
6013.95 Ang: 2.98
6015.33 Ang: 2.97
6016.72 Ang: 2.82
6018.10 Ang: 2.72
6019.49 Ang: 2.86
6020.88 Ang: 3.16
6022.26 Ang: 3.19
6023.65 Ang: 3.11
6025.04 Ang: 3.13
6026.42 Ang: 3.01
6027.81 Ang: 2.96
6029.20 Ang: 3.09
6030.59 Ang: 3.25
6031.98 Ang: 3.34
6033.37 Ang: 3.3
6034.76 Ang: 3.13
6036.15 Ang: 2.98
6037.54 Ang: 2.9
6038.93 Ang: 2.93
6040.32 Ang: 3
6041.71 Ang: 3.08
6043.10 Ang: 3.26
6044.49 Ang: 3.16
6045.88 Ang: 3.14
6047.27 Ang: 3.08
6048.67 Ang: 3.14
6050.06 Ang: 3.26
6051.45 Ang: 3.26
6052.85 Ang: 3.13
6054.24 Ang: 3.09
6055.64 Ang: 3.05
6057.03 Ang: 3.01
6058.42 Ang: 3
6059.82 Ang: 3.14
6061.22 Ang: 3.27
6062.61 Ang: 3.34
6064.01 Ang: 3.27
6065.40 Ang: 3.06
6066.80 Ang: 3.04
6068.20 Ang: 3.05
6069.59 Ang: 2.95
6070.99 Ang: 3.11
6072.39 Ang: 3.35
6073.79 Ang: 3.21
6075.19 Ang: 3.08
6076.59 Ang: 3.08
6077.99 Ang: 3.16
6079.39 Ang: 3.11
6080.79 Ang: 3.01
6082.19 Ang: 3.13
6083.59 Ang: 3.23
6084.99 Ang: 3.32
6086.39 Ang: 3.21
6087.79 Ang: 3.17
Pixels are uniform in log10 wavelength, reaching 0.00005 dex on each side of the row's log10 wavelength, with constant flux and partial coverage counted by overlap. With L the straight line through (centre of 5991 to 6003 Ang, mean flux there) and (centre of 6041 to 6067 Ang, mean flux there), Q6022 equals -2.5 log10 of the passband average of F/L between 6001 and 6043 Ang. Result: 0.030 mag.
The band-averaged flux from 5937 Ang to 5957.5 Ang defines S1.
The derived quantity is 3.12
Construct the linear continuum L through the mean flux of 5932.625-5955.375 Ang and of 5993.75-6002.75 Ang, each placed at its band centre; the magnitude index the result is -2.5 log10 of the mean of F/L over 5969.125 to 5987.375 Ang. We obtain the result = 0.01 mag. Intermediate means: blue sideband 3.07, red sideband 3.06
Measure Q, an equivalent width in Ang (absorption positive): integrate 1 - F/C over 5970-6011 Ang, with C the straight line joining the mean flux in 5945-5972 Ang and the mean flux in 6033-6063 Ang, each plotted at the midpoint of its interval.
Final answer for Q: 1.80 Ang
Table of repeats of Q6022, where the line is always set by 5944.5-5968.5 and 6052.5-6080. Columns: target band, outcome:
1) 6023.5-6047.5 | 0.02 mag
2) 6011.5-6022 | 0.08 mag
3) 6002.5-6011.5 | 0.07 mag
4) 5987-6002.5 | 0.03 mag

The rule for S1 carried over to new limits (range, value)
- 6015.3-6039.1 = 3.05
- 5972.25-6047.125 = 3.05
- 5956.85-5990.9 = 3.14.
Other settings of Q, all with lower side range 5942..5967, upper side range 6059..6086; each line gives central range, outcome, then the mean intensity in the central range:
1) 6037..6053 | 0.24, 3.11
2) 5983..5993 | 0.47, 3.03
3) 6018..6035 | 0.32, 3.11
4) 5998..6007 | 0.18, 3.11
